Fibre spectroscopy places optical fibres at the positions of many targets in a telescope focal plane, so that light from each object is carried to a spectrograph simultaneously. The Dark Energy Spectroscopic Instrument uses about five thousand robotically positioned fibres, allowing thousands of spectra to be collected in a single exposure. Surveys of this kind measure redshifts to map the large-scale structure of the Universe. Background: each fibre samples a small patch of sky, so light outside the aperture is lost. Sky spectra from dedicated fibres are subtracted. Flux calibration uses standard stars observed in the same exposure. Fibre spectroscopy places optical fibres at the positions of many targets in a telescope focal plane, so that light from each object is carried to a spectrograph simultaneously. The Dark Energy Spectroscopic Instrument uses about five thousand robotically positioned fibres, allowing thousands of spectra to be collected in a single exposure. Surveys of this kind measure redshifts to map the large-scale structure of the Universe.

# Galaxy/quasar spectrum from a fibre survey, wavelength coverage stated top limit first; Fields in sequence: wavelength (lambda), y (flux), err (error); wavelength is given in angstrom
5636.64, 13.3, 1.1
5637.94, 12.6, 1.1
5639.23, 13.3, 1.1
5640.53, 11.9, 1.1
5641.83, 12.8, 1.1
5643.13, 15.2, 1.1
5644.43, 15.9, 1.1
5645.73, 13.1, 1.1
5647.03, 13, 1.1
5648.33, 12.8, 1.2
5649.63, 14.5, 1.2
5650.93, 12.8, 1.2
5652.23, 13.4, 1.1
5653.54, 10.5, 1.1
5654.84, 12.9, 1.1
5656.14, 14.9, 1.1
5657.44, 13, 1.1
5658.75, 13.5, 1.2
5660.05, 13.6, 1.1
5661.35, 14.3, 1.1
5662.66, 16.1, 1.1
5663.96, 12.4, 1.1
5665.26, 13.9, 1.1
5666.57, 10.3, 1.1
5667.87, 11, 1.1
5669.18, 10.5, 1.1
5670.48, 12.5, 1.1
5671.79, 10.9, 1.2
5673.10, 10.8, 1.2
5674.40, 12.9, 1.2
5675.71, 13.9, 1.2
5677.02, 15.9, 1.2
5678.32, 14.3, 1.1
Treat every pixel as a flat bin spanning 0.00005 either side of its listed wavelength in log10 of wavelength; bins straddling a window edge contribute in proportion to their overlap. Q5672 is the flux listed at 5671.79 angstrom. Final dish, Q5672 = 10.9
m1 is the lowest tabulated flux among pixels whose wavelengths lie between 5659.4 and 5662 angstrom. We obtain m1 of 13.6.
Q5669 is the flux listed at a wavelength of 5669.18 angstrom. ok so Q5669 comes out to 10.5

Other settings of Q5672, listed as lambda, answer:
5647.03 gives 13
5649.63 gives 14.5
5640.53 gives 11.9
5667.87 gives 11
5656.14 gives 14.9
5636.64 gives 13.3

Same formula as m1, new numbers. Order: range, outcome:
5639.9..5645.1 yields 11.9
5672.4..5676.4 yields 10.8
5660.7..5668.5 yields 10.3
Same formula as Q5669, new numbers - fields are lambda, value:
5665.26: 13.9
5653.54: 10.5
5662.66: 16.1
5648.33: 12.8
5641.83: 12.8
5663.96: 12.4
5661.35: 14.3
